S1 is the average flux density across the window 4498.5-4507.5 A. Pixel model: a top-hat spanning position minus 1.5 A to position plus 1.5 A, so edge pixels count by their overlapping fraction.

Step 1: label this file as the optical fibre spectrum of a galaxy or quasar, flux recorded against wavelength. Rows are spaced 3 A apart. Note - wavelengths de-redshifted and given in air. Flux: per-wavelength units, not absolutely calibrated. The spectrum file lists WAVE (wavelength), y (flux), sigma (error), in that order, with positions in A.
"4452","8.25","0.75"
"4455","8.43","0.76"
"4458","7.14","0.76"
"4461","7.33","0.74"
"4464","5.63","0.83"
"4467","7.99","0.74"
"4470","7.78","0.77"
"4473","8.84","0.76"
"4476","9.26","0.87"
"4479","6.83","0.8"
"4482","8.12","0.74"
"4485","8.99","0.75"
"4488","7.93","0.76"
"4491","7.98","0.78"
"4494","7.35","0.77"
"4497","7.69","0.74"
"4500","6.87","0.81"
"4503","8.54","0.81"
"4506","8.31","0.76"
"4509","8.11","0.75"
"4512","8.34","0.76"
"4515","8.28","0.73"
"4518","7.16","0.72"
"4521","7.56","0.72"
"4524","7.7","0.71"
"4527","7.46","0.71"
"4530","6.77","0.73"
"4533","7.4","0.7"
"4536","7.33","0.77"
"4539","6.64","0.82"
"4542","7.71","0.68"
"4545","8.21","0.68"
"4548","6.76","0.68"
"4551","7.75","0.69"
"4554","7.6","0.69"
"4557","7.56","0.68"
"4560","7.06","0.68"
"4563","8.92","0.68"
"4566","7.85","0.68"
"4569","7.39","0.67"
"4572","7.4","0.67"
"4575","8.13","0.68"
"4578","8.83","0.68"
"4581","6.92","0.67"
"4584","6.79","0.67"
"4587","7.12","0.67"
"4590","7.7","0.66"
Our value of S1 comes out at 7.91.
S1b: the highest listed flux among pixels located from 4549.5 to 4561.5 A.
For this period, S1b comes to 7.75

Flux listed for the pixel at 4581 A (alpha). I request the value 6.92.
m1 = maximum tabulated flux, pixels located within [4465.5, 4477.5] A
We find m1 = 9.26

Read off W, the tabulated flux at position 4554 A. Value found 7.6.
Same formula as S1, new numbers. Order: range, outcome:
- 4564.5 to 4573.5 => 7.55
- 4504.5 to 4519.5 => 8.04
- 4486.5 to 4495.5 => 7.75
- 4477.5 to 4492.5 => 7.97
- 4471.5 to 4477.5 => 9.05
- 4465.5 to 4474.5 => 8.2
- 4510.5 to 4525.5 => 7.81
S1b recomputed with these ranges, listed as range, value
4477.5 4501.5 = 8.99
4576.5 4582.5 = 8.83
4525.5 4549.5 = 8.21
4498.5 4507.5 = 8.54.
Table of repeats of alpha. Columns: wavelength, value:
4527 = 7.46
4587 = 7.12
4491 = 7.98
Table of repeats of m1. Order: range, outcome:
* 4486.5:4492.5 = 7.98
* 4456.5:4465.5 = 7.33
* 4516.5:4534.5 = 7.7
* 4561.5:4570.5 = 8.92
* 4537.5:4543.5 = 7.71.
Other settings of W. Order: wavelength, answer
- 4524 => 7.7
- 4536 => 7.33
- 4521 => 7.56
